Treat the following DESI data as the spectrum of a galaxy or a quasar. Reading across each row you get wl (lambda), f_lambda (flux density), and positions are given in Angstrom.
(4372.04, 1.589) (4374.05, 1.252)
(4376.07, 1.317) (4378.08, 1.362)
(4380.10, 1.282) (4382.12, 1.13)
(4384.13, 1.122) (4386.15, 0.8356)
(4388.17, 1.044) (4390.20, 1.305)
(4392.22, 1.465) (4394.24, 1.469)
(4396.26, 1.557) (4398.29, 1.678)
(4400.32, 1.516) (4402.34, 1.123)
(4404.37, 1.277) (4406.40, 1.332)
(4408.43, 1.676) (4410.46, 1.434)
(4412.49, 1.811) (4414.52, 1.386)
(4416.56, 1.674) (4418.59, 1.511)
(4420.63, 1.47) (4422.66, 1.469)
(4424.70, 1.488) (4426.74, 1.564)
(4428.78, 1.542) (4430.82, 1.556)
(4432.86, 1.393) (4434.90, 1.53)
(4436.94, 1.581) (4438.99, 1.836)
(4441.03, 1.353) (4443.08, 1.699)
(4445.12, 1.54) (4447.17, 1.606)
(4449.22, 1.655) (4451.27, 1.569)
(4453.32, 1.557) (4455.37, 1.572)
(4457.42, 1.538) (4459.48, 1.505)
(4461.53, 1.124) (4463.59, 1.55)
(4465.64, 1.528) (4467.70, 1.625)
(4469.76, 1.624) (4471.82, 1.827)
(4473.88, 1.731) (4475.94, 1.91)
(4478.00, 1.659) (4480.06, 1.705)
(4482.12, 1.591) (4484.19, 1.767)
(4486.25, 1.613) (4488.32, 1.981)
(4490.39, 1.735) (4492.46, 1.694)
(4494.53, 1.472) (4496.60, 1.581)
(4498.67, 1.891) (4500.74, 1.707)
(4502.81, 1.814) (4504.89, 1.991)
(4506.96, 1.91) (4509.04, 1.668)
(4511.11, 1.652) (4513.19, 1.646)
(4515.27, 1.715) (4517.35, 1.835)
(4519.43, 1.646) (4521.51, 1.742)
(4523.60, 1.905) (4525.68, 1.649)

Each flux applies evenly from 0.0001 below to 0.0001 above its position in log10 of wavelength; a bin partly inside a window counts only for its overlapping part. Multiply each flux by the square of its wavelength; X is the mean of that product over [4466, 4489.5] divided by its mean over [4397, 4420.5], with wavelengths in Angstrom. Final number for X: 1.19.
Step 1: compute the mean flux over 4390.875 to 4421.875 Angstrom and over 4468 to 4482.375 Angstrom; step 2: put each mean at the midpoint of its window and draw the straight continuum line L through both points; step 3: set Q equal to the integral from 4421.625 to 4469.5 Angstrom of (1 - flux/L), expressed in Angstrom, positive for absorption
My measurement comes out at 2.4 Angstrom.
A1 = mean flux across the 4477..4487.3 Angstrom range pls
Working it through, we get 1.67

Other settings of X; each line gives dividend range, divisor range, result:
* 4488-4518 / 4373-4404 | 1.42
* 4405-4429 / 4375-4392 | 1.30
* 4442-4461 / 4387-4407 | 1.17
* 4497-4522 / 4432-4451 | 1.15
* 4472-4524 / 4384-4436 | 1.26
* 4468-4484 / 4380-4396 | 1.47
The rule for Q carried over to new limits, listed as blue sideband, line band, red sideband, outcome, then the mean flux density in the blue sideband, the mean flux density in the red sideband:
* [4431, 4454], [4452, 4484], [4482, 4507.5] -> 1.1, 1.57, 1.75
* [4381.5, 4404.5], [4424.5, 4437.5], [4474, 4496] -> -0.5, 1.3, 1.71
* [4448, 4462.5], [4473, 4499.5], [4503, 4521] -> -1.2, 1.51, 1.76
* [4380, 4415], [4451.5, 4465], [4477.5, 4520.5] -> 0.8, 1.36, 1.73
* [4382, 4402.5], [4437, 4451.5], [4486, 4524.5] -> -0.9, 1.31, 1.75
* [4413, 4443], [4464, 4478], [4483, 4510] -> -0.2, 1.54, 1.75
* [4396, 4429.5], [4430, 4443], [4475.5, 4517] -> 0.1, 1.5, 1.73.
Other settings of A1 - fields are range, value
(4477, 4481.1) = 1.68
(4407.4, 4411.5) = 1.56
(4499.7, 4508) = 1.86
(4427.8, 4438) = 1.52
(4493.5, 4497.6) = 1.53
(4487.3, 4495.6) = 1.72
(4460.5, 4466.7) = 1.4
